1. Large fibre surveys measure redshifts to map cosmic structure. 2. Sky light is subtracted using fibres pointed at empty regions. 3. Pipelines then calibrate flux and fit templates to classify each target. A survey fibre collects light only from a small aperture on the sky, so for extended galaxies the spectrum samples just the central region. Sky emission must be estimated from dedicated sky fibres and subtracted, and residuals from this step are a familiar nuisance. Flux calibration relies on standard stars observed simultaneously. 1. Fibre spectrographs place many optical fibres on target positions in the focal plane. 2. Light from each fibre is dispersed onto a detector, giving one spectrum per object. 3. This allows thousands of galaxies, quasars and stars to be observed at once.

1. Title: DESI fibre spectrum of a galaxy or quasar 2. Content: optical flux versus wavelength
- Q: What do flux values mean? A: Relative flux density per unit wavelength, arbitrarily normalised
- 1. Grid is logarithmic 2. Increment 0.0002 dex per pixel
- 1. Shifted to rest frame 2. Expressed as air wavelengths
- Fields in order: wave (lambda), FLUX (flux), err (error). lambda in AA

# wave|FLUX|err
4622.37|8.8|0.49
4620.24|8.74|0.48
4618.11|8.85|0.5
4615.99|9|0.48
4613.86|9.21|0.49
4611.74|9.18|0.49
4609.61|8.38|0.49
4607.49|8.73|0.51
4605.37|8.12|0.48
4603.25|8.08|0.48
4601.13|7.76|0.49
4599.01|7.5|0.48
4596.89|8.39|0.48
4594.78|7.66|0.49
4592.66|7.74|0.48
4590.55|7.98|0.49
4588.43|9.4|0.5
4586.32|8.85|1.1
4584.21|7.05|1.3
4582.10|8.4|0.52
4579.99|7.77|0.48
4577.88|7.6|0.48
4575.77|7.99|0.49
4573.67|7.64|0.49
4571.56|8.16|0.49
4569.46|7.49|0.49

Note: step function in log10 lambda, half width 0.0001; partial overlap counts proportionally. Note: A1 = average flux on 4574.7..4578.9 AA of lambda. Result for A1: 7.8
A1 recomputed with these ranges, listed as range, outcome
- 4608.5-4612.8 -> 8.78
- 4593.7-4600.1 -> 7.85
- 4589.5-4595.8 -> 7.79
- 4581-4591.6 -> 8.33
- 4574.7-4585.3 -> 7.77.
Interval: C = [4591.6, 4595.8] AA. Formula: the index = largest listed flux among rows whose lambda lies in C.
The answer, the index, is 7.74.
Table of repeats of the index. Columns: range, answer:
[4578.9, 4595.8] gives 9.4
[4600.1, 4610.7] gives 8.73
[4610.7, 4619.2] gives 9.21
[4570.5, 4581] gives 8.16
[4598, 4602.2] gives 7.76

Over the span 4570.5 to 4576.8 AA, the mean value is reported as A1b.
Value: 7.94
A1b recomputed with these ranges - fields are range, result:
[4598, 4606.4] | 7.86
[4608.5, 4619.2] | 8.92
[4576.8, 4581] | 7.68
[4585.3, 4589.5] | 9.12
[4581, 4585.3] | 7.74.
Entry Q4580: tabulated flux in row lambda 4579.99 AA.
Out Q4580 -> 7.77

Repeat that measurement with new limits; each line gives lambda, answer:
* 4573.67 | 7.64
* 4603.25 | 8.08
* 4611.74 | 9.18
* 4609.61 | 8.38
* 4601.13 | 7.76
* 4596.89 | 8.39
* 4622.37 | 8.8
